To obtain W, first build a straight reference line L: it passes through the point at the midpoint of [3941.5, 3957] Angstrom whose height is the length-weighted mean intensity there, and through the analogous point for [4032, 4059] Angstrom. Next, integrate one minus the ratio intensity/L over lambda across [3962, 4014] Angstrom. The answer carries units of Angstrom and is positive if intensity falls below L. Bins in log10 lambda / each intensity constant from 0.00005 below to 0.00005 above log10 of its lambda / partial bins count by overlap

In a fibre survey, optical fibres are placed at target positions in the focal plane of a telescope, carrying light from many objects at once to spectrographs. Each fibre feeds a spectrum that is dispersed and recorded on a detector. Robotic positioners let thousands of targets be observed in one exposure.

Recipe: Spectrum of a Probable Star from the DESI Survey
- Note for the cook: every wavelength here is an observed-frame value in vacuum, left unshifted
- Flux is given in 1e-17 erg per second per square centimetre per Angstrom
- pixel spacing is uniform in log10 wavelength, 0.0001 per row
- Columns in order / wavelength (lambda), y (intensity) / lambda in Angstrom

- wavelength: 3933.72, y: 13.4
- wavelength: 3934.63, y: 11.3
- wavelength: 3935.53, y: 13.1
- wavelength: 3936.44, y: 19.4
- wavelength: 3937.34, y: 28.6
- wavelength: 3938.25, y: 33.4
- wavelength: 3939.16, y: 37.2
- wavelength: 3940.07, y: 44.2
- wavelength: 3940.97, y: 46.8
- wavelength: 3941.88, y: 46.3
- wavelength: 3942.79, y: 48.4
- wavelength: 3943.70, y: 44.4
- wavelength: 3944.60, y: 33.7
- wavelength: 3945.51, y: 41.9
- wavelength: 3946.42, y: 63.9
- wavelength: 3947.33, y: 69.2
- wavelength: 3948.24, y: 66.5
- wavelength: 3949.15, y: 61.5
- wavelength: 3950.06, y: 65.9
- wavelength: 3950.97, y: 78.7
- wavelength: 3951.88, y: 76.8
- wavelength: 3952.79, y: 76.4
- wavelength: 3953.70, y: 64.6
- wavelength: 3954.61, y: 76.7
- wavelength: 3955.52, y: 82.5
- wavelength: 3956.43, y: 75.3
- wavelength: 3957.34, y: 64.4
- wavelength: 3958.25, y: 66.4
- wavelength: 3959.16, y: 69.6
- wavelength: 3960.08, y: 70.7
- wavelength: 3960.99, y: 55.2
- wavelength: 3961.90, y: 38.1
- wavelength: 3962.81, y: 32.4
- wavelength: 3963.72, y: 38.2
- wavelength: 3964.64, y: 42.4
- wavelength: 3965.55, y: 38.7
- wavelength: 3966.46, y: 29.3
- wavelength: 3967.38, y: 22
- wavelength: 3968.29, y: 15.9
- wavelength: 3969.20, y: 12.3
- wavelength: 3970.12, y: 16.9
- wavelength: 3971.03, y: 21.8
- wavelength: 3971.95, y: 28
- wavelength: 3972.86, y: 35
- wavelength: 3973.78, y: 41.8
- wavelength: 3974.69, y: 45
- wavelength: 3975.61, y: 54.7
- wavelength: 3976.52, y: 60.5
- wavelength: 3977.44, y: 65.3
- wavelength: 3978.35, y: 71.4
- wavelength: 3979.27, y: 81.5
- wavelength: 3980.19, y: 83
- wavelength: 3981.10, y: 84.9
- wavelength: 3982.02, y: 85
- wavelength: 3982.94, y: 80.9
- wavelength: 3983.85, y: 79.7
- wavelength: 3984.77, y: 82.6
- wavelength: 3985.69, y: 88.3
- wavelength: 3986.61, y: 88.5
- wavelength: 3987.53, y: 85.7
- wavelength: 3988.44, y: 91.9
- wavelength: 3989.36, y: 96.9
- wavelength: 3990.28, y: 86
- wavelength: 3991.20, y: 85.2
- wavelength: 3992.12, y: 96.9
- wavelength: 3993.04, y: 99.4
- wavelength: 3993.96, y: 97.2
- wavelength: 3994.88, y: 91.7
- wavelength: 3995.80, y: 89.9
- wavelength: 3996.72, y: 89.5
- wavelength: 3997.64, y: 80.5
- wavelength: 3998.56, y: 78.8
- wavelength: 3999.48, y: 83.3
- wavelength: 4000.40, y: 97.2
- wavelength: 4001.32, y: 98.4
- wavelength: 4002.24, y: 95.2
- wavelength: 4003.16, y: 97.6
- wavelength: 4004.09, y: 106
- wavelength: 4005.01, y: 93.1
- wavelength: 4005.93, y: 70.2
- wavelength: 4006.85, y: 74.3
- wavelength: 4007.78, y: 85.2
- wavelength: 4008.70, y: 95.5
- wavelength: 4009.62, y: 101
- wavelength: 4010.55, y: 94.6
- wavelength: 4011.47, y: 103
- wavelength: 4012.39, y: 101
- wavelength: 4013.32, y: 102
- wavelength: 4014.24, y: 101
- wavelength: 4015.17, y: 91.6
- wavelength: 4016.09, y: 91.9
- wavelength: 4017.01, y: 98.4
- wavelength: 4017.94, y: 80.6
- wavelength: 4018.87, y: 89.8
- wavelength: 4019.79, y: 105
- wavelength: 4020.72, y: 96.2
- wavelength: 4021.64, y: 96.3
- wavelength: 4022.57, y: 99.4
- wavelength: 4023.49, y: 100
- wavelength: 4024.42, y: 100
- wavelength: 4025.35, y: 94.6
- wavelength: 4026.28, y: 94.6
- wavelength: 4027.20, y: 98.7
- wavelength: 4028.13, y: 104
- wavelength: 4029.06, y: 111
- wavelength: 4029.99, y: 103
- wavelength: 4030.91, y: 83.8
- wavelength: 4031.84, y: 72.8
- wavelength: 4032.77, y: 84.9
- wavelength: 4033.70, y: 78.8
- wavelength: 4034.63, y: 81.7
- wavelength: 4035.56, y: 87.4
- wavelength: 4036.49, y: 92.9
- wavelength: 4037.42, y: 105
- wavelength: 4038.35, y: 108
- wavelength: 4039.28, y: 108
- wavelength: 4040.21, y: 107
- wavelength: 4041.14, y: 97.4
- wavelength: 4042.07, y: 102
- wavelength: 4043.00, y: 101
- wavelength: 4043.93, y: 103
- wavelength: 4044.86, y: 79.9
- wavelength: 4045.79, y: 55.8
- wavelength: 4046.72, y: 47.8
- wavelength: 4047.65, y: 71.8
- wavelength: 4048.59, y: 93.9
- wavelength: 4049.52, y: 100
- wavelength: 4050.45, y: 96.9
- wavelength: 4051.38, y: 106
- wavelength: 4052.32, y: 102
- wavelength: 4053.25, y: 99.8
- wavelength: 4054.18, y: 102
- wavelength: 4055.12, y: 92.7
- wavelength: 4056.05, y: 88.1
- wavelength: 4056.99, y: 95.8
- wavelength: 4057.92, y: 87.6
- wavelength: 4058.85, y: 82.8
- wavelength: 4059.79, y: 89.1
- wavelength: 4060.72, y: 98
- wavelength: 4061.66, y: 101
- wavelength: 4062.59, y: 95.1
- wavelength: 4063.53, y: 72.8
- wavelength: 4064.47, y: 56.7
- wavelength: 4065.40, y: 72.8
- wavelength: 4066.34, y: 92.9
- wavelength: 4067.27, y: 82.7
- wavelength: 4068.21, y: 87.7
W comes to 1.9 Angstrom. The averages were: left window 63.2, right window 91.6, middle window 73.1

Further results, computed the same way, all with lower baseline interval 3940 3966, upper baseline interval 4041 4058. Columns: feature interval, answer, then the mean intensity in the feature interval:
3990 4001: -2.6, 89.8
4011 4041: -4.9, 96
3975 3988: -1.9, 77.7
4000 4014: -3.3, 94.4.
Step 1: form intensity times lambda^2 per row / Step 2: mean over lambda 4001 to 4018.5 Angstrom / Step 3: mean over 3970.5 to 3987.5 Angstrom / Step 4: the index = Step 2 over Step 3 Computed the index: 1.45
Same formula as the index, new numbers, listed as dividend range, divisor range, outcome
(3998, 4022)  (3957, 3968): 2.05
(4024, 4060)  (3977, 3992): 1.14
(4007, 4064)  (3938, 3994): 1.60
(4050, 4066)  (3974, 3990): 1.21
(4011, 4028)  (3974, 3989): 1.29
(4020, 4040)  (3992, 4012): 1.06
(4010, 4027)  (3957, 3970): 2.39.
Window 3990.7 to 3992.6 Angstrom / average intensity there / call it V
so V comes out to 90.9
